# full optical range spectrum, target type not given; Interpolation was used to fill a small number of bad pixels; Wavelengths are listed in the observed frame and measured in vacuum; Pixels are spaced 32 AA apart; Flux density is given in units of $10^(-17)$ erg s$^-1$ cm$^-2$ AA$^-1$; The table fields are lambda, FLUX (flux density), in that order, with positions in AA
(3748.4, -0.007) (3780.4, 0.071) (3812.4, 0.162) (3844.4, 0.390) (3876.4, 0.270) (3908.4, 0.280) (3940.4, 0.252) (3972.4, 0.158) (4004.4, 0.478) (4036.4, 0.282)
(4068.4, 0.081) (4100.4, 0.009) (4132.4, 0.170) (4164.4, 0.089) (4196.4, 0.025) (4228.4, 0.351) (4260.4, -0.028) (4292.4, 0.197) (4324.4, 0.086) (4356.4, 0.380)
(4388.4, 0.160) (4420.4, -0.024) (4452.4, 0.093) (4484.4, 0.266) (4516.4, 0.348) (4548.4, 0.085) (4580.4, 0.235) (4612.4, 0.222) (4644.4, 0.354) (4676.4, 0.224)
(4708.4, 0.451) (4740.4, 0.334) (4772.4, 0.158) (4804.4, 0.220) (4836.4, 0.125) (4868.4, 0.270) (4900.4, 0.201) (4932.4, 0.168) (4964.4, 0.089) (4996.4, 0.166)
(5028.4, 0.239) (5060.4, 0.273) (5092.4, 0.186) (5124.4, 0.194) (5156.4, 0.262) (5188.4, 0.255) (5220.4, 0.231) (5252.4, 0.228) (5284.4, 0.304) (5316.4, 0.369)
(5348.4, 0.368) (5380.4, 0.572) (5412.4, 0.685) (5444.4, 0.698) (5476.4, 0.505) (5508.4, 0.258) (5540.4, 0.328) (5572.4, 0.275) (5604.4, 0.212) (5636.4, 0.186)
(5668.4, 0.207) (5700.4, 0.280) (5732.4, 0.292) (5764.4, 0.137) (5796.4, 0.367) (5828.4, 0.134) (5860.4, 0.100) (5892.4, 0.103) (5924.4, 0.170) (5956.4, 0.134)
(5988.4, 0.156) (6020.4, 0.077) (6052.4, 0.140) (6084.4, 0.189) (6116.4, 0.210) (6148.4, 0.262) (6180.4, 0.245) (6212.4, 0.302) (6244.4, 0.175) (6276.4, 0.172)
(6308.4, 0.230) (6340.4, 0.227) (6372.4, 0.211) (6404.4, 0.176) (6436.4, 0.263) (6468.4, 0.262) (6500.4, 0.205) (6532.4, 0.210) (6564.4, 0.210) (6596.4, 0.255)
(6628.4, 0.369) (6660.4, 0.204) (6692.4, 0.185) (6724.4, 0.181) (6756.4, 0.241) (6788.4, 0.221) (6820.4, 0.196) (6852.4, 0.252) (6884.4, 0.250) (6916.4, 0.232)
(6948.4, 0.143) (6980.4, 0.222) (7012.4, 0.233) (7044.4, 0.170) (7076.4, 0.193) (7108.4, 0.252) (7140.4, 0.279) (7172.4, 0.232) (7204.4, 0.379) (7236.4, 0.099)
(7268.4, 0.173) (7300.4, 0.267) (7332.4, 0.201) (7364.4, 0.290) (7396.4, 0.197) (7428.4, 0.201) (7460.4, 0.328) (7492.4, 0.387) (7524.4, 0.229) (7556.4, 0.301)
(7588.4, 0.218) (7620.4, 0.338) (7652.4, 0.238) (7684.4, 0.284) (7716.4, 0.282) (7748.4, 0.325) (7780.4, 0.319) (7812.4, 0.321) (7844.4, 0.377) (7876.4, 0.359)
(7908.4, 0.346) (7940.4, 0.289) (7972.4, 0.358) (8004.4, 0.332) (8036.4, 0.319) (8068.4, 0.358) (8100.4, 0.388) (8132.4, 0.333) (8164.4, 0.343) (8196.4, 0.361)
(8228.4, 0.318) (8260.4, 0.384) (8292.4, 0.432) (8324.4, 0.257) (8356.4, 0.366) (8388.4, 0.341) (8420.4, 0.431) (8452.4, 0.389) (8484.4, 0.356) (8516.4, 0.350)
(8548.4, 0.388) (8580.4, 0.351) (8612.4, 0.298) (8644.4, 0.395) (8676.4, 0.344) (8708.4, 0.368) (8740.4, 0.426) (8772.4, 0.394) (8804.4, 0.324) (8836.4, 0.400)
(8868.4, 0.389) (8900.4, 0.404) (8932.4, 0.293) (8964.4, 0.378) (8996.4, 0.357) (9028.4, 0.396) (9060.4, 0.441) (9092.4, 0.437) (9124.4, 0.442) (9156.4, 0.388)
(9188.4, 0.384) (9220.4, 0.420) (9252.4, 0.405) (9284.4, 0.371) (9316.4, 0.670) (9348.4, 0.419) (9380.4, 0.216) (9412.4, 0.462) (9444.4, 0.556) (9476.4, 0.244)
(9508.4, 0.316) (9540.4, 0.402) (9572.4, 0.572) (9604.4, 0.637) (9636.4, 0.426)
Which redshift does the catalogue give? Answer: 0.934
